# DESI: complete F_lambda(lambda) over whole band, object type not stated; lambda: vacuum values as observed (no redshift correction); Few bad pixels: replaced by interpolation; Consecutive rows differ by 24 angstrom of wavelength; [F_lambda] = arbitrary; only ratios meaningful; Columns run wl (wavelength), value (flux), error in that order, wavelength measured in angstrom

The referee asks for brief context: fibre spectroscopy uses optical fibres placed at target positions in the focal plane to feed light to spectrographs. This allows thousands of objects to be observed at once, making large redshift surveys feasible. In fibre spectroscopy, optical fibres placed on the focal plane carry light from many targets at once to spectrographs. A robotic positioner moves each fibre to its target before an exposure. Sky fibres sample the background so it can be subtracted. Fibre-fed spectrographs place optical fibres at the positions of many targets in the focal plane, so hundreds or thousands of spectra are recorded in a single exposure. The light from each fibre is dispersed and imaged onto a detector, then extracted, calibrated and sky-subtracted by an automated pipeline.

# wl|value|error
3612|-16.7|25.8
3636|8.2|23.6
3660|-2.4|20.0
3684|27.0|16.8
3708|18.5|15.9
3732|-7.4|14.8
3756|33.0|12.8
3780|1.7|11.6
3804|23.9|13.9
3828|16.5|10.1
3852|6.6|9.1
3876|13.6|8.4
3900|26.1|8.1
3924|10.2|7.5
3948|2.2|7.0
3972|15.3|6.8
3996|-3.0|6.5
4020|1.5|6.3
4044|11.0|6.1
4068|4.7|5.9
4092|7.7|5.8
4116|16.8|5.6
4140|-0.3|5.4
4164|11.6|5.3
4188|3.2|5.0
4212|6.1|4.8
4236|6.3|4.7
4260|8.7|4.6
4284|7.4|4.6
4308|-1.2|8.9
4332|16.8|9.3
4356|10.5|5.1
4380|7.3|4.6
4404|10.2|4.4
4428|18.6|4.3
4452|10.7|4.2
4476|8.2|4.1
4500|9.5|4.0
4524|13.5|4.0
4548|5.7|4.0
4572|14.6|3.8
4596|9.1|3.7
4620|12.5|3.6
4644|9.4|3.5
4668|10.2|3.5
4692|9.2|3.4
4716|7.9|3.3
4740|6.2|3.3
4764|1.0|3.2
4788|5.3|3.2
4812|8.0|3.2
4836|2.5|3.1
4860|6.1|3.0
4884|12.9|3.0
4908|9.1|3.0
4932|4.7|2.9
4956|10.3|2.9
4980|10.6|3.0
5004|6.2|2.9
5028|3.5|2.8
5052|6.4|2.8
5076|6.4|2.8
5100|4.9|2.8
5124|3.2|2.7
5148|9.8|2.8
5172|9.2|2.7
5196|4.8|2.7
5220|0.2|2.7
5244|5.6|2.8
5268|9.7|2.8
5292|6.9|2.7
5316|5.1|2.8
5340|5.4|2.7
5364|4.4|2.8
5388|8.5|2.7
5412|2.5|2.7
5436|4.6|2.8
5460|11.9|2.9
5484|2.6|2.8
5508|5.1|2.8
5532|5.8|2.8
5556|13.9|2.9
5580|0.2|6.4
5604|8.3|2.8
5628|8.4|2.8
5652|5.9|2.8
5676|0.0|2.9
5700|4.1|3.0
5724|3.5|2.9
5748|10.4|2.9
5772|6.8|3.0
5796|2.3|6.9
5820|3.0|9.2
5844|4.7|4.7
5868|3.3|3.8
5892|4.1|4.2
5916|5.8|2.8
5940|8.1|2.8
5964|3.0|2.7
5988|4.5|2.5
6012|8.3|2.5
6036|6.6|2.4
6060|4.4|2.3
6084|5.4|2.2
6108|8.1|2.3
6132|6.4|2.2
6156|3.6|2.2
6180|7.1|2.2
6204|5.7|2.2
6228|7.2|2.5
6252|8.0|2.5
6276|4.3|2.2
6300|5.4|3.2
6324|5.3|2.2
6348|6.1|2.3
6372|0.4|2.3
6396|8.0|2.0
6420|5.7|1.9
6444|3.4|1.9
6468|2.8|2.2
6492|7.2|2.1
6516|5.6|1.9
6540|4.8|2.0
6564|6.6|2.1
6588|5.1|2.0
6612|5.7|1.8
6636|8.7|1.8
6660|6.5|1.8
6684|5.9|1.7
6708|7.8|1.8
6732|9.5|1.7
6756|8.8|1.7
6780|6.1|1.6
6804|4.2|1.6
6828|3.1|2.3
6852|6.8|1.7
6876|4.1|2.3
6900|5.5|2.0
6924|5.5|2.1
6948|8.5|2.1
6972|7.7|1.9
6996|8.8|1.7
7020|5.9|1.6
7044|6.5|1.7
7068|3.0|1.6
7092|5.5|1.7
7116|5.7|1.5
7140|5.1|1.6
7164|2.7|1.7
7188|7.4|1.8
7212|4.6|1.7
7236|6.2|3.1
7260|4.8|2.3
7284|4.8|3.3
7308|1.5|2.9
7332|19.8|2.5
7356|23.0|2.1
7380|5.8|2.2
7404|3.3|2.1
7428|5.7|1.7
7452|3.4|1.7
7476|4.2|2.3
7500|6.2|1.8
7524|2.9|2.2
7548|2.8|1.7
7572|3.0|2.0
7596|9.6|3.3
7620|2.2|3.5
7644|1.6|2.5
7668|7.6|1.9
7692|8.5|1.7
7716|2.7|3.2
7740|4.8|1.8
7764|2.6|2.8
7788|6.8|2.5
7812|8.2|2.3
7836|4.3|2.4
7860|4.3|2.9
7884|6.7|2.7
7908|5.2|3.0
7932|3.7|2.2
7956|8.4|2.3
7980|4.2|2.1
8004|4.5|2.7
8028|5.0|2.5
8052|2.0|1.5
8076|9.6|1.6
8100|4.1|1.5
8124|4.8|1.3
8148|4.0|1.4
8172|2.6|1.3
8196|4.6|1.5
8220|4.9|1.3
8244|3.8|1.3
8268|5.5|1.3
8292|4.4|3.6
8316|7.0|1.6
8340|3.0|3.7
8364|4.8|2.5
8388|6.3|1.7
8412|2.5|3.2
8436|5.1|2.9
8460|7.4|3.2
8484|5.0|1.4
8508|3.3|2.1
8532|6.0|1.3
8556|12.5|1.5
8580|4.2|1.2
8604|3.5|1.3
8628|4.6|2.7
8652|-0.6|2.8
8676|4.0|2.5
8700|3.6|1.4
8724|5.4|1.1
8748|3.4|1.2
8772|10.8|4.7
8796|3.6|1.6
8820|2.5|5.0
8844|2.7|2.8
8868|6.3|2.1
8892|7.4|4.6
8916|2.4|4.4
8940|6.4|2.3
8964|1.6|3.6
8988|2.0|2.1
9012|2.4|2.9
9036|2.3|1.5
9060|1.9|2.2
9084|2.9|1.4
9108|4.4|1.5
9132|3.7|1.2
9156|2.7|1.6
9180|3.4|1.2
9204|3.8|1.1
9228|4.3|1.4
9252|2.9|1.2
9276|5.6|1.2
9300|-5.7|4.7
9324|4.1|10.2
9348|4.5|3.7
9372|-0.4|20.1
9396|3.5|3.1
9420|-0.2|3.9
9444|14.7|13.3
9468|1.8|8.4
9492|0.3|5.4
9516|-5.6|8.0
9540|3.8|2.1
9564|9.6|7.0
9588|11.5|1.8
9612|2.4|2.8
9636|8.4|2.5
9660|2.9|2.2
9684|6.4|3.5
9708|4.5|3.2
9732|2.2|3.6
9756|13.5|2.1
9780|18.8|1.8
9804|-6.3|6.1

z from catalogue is 0.969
